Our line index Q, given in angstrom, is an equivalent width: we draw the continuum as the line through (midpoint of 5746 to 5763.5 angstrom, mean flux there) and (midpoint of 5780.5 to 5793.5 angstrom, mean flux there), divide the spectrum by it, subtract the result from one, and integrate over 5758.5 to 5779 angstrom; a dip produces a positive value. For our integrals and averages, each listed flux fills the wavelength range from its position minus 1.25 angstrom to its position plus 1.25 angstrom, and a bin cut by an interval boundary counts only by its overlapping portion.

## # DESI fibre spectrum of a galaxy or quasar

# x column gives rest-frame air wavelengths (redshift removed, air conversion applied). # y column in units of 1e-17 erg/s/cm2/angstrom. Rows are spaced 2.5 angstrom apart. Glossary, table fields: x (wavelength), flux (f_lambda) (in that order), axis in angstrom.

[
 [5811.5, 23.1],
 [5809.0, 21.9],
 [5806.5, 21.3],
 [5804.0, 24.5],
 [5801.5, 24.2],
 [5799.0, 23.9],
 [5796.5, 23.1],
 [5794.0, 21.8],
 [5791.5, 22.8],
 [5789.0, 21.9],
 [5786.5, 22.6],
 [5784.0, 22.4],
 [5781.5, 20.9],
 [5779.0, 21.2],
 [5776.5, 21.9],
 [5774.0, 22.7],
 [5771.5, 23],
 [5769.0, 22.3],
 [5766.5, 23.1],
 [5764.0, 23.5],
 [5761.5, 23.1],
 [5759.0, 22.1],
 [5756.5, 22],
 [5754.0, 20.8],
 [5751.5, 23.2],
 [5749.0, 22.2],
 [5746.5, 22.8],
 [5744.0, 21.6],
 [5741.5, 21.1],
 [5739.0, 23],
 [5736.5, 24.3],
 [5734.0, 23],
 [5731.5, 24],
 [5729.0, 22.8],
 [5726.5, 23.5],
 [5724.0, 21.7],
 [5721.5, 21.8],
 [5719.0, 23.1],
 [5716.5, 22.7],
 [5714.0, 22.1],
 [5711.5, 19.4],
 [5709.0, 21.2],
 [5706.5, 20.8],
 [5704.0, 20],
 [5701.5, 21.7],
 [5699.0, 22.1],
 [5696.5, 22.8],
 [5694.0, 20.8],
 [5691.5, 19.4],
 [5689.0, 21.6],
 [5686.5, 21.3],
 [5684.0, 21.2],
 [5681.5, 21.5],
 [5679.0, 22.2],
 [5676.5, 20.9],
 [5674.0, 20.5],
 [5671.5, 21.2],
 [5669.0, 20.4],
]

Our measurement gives -0.4 angstrom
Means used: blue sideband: 22.3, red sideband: 22.1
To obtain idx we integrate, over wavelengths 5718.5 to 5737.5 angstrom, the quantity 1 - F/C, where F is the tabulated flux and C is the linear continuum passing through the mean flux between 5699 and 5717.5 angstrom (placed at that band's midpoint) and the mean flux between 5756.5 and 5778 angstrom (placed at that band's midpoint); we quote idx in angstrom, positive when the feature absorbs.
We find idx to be -1.2 angstrom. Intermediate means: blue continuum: 21.2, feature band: 23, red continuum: 22.7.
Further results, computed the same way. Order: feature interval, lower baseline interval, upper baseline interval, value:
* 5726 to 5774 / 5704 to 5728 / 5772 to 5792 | -1.7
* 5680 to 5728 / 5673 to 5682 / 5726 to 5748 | 1.0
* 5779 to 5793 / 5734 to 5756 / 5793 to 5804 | 0.7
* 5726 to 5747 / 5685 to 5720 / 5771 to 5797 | -1.2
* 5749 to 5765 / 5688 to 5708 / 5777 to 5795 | -0.5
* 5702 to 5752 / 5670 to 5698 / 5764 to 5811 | -0.9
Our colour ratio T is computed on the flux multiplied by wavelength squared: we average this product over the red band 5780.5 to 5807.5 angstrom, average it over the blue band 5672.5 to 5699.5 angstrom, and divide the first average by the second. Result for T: 1.11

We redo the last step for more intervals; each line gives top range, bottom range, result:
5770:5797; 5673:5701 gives 1.08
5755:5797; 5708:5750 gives 1.02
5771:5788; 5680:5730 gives 1.05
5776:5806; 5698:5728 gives 1.07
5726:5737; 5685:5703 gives 1.11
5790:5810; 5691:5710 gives 1.12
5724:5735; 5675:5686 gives 1.10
